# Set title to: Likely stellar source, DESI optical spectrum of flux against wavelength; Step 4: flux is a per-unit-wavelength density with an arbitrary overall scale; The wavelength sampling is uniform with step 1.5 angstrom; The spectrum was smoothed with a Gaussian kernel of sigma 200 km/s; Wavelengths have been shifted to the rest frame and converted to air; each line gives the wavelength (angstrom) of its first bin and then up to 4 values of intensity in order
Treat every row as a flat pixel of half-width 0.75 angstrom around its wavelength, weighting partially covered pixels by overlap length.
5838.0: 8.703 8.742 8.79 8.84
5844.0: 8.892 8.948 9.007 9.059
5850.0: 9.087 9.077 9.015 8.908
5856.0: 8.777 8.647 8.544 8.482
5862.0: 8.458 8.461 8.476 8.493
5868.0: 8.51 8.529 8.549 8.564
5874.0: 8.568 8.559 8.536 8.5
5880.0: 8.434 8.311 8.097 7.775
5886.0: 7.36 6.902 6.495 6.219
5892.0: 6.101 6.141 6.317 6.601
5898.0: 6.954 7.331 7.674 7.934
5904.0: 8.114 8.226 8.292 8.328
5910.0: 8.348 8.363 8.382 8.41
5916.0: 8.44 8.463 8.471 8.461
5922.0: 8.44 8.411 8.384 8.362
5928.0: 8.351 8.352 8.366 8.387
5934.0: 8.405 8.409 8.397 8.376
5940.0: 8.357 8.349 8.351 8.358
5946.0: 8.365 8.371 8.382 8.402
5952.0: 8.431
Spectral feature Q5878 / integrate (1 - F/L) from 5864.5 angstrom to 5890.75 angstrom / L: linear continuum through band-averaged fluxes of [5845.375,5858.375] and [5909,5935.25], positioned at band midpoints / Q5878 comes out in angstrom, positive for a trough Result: 2.01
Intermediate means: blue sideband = 8.94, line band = 8.08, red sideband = 8.4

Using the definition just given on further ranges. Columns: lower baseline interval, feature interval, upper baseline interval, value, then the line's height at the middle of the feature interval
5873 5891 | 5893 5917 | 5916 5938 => 1.1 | 8.13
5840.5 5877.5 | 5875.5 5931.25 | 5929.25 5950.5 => 4.3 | 8.53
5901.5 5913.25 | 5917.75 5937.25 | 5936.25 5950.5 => -0.2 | 8.31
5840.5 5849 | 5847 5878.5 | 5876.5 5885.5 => -0.3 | 8.59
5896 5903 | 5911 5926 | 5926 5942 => -1.0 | 7.89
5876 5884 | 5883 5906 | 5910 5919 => 3.5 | 8.38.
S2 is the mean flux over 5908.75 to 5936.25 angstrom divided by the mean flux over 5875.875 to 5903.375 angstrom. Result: 1.14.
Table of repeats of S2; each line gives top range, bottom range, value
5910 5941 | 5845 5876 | 0.97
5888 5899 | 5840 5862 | 0.73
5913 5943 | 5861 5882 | 0.99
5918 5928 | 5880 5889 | 1.10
